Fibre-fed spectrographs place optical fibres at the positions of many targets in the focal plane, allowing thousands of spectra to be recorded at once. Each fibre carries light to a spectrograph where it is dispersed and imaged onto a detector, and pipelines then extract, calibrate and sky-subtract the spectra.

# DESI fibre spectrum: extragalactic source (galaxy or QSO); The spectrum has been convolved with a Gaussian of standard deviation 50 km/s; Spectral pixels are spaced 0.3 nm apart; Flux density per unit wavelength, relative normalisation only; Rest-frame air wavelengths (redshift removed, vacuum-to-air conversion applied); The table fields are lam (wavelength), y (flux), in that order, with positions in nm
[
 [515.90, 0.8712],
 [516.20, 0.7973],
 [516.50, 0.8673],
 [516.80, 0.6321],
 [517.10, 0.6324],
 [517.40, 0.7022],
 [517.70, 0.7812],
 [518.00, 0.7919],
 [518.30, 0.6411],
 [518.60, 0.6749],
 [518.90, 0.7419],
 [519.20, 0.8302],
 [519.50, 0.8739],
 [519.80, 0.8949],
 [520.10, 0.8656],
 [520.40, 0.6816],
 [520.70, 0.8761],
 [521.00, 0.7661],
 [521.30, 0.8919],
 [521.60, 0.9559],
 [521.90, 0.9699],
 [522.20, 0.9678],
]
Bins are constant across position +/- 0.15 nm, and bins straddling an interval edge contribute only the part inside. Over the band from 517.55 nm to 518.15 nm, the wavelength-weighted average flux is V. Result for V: 0.787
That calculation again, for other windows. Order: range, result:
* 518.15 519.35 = 0.722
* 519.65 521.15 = 0.817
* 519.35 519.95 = 0.884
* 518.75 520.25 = 0.841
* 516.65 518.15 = 0.708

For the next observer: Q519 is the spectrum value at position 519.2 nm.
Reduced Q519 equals 0.8302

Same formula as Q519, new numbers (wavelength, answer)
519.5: 0.8739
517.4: 0.7022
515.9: 0.8712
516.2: 0.7973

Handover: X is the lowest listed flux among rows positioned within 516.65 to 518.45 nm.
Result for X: 0.6321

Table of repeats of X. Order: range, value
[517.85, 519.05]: 0.6411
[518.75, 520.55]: 0.6816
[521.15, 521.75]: 0.8919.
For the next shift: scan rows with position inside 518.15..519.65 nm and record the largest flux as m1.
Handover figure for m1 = 0.8739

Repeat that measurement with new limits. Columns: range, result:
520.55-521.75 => 0.9559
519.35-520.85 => 0.8949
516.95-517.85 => 0.7812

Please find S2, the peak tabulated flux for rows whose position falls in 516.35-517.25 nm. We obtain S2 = 0.8673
